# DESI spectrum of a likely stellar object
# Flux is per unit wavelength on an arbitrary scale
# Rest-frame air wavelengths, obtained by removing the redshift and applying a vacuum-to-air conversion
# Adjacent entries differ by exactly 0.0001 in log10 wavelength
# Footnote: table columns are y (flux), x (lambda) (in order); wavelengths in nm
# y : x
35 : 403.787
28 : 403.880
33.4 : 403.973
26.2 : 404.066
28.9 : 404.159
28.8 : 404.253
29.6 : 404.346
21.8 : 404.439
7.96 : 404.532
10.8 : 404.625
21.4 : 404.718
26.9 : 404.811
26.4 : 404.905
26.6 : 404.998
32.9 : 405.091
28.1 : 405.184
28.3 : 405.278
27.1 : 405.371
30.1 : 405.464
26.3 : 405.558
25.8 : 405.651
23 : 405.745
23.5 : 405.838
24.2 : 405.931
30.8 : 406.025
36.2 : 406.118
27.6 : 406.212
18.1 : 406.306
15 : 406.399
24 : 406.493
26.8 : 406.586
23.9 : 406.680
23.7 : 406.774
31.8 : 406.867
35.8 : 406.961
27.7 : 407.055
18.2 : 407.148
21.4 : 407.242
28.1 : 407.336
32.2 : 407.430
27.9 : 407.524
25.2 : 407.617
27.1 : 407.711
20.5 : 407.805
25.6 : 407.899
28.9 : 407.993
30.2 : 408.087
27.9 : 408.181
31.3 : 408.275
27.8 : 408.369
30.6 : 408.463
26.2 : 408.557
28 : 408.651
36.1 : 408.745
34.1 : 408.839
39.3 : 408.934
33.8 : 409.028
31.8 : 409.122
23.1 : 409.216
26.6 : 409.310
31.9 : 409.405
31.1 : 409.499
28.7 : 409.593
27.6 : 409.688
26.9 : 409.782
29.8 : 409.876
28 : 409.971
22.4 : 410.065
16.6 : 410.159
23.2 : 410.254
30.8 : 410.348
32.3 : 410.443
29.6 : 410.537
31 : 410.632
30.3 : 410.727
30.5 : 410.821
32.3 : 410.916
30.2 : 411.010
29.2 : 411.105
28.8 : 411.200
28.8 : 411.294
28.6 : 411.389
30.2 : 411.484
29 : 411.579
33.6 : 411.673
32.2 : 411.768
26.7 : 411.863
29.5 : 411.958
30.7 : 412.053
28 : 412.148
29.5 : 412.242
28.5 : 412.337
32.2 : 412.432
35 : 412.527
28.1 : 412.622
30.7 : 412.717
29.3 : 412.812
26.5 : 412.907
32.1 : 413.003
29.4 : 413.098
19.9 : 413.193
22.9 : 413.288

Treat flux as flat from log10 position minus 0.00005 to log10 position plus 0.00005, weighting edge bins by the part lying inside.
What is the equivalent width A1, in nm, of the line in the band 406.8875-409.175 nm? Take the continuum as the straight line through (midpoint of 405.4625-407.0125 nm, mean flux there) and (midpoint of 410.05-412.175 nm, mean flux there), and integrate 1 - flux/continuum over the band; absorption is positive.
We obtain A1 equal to -0.150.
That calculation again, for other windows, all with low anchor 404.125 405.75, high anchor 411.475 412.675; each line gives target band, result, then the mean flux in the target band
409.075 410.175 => 0.04 nm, 27.4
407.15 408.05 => 0.03 nm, 25.9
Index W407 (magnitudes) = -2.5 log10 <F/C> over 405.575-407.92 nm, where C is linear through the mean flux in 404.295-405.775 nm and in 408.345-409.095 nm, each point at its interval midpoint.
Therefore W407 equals 0.091 mag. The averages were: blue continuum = 24.6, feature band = 25.8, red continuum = 32.1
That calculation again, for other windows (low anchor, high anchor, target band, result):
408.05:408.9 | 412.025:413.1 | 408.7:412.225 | 0.02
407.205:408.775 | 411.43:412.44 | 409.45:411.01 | 0.03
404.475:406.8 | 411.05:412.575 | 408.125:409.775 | -0.10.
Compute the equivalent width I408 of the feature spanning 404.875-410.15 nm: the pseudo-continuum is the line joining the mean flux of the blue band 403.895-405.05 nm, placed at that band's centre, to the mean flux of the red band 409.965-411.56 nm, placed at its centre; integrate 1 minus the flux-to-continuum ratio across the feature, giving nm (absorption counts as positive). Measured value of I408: -0.28 nm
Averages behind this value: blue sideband 24.2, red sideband 28.4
